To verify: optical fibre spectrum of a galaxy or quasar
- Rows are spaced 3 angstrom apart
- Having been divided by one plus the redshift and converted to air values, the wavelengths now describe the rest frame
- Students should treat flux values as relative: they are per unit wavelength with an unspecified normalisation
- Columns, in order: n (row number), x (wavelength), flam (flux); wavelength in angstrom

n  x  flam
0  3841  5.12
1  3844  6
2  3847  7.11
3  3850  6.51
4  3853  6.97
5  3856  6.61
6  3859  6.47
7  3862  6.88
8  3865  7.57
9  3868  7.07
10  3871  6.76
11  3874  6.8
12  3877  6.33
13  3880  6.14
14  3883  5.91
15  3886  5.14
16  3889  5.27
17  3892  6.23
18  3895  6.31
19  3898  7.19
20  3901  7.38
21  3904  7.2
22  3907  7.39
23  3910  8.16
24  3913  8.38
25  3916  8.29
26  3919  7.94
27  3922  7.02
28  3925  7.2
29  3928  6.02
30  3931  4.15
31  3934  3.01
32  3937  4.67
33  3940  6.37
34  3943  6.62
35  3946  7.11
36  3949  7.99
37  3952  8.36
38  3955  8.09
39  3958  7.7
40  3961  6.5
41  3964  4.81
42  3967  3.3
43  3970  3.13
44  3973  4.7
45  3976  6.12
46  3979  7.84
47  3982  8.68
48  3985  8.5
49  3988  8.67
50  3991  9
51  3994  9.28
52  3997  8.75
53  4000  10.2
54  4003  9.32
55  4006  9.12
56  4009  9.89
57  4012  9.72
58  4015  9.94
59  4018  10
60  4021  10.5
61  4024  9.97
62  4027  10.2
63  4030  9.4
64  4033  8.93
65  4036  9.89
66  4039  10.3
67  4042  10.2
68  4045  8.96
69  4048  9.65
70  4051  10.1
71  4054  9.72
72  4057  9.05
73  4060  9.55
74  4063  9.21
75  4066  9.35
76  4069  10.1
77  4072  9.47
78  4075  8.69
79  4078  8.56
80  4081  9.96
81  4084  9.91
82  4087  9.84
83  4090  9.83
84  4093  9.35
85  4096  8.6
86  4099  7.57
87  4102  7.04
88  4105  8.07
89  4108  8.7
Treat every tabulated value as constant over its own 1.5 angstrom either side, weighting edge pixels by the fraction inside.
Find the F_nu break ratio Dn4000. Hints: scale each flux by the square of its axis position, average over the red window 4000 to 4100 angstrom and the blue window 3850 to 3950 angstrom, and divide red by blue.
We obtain 1.56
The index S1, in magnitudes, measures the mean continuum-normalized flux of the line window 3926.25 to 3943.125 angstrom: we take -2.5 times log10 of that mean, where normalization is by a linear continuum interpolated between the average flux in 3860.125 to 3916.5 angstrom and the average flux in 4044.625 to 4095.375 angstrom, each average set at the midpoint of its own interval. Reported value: 0.43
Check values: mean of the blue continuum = 6.84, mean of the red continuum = 9.48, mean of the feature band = 5.05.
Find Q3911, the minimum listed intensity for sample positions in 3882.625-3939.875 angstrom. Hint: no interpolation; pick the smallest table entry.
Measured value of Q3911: 3.01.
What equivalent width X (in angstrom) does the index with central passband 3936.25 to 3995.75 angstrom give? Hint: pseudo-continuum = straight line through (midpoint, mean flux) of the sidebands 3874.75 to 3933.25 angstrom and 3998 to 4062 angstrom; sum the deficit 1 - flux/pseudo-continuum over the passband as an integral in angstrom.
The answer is 9.3 angstrom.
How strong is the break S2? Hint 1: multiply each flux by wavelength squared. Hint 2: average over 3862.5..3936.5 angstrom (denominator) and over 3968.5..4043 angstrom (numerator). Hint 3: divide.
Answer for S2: 1.42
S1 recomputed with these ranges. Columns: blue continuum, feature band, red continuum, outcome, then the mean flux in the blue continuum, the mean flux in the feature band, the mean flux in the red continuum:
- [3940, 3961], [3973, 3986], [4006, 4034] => 0.146 mag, 7.47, 7.4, 9.82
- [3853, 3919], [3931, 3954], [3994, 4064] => 0.277 mag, 6.86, 6.2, 9.67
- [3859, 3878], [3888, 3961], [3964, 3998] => 0.013 mag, 6.88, 6.84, 6.96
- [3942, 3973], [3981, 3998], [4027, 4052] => -0.160 mag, 6.28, 8.82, 9.7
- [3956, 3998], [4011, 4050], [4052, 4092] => -0.177 mag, 6.92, 9.82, 9.49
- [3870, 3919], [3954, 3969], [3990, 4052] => 0.370 mag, 6.84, 5.91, 9.68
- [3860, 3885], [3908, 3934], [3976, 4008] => 0.089 mag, 6.65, 6.91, 8.82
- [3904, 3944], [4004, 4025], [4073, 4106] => -0.249 mag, 6.58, 9.86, 8.88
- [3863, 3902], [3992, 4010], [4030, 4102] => -0.130 mag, 6.46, 9.4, 9.38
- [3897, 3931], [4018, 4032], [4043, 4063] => -0.105 mag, 7.33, 9.98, 9.5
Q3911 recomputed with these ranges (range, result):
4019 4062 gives 8.93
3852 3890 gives 5.14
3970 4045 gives 3.13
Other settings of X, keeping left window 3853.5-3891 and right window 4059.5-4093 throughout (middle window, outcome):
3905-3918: -1.9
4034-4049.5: -1.4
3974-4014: -2.6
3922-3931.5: 1.4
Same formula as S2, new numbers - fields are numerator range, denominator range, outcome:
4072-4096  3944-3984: 1.53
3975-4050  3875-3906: 1.57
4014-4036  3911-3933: 1.50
